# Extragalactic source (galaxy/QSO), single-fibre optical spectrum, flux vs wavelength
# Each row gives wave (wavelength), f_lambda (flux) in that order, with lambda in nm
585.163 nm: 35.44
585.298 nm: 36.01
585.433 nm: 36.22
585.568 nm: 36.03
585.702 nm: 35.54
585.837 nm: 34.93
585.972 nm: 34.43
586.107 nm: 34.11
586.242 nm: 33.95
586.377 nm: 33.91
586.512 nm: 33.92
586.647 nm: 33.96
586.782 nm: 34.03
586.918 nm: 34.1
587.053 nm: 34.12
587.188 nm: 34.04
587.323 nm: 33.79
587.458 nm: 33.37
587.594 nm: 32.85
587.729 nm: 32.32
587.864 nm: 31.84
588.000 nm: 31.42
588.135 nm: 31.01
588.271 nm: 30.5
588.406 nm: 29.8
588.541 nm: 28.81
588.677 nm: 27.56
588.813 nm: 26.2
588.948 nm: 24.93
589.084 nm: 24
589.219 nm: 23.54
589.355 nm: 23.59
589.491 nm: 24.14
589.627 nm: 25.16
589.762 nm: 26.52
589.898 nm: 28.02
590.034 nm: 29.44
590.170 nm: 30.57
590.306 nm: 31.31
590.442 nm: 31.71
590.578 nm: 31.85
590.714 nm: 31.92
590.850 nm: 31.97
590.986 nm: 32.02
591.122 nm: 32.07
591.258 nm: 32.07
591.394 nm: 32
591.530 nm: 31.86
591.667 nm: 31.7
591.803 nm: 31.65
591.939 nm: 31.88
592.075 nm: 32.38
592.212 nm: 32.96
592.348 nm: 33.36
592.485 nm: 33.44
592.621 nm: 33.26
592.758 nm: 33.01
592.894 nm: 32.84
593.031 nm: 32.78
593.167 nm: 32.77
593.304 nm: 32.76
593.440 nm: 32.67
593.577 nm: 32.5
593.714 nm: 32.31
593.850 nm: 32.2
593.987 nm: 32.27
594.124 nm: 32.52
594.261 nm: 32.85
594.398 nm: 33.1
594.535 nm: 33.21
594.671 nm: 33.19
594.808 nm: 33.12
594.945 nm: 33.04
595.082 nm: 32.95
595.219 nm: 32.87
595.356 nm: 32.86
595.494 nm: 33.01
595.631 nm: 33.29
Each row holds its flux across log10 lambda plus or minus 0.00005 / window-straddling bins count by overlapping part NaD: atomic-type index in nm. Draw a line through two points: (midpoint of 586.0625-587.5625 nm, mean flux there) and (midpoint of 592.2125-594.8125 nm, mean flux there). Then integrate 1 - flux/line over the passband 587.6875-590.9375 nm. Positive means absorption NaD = 0.47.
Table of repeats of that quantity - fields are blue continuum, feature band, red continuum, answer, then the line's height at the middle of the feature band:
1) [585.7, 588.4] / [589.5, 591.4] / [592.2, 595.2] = 0.16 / 33.1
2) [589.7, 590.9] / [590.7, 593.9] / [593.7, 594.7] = -0.09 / 31.6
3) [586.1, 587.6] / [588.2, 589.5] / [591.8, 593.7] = 0.27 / 33.5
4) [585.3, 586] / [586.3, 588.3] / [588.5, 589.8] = -0.15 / 30.7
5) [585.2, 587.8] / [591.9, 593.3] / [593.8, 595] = 0.01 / 33.2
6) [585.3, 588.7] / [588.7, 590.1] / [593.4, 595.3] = 0.32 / 33.1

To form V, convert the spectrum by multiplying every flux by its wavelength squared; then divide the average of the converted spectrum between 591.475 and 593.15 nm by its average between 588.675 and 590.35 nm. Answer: 1.2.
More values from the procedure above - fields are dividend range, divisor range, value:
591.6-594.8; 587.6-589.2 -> 1.15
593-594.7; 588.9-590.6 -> 1.22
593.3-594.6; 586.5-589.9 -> 1.12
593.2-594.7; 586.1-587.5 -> 0.99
